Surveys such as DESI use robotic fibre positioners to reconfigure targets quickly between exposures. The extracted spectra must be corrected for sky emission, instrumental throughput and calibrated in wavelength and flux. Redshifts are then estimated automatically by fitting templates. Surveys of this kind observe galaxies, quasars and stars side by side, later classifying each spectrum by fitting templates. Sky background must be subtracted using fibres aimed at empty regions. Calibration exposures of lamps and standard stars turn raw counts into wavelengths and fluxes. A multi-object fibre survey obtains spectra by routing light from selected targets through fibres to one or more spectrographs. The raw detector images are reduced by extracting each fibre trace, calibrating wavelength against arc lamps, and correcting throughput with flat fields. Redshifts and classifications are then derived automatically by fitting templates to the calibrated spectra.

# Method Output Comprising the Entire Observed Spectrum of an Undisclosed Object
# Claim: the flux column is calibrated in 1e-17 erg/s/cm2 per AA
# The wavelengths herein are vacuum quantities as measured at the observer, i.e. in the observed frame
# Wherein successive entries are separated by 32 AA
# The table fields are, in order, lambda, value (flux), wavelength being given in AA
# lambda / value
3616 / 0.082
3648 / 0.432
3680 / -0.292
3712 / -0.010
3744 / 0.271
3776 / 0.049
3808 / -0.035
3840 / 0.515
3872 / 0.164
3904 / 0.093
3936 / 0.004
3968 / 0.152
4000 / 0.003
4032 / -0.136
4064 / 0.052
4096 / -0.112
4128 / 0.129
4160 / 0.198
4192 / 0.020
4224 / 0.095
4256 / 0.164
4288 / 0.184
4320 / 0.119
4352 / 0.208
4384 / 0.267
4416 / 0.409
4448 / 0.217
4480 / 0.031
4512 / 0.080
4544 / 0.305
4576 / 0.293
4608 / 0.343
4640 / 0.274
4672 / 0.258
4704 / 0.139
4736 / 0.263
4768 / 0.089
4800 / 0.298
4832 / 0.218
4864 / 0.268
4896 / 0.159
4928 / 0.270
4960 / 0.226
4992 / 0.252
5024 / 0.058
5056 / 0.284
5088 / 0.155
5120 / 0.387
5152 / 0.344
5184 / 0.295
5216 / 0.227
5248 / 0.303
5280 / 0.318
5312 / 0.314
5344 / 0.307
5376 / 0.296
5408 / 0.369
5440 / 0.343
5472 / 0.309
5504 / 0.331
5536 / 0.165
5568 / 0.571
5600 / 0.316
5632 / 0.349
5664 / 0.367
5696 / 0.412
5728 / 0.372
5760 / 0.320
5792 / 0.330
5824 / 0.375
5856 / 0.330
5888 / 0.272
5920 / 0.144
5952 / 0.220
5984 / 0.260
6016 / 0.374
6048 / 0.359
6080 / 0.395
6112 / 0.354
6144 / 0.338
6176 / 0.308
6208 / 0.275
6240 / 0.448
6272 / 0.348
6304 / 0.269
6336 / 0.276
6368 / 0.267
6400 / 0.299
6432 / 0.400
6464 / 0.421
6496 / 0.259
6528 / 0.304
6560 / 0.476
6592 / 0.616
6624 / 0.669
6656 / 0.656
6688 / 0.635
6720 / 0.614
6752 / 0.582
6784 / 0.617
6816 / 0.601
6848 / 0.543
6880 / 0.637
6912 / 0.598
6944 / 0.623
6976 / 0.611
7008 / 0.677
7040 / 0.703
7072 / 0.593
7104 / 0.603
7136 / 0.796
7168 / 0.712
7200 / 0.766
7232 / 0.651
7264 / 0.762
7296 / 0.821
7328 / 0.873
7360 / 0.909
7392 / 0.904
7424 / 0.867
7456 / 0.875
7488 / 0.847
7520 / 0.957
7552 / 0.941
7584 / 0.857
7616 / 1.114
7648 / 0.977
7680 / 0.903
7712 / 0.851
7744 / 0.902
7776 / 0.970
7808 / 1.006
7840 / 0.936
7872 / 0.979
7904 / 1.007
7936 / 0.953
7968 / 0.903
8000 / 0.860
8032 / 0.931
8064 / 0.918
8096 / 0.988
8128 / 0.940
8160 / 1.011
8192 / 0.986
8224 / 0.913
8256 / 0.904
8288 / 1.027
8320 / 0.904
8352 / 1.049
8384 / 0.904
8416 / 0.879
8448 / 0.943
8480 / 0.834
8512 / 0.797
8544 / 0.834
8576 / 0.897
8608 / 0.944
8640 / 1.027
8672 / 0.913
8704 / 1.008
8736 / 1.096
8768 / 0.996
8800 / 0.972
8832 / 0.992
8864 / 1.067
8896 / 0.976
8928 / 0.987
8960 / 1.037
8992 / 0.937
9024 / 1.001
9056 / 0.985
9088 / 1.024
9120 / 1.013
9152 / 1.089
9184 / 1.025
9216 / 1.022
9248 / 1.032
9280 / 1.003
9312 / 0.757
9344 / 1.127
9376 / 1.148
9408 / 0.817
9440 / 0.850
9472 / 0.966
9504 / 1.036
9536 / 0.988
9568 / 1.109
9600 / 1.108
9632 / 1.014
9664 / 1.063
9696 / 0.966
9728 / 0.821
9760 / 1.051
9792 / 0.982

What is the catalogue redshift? 0.65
